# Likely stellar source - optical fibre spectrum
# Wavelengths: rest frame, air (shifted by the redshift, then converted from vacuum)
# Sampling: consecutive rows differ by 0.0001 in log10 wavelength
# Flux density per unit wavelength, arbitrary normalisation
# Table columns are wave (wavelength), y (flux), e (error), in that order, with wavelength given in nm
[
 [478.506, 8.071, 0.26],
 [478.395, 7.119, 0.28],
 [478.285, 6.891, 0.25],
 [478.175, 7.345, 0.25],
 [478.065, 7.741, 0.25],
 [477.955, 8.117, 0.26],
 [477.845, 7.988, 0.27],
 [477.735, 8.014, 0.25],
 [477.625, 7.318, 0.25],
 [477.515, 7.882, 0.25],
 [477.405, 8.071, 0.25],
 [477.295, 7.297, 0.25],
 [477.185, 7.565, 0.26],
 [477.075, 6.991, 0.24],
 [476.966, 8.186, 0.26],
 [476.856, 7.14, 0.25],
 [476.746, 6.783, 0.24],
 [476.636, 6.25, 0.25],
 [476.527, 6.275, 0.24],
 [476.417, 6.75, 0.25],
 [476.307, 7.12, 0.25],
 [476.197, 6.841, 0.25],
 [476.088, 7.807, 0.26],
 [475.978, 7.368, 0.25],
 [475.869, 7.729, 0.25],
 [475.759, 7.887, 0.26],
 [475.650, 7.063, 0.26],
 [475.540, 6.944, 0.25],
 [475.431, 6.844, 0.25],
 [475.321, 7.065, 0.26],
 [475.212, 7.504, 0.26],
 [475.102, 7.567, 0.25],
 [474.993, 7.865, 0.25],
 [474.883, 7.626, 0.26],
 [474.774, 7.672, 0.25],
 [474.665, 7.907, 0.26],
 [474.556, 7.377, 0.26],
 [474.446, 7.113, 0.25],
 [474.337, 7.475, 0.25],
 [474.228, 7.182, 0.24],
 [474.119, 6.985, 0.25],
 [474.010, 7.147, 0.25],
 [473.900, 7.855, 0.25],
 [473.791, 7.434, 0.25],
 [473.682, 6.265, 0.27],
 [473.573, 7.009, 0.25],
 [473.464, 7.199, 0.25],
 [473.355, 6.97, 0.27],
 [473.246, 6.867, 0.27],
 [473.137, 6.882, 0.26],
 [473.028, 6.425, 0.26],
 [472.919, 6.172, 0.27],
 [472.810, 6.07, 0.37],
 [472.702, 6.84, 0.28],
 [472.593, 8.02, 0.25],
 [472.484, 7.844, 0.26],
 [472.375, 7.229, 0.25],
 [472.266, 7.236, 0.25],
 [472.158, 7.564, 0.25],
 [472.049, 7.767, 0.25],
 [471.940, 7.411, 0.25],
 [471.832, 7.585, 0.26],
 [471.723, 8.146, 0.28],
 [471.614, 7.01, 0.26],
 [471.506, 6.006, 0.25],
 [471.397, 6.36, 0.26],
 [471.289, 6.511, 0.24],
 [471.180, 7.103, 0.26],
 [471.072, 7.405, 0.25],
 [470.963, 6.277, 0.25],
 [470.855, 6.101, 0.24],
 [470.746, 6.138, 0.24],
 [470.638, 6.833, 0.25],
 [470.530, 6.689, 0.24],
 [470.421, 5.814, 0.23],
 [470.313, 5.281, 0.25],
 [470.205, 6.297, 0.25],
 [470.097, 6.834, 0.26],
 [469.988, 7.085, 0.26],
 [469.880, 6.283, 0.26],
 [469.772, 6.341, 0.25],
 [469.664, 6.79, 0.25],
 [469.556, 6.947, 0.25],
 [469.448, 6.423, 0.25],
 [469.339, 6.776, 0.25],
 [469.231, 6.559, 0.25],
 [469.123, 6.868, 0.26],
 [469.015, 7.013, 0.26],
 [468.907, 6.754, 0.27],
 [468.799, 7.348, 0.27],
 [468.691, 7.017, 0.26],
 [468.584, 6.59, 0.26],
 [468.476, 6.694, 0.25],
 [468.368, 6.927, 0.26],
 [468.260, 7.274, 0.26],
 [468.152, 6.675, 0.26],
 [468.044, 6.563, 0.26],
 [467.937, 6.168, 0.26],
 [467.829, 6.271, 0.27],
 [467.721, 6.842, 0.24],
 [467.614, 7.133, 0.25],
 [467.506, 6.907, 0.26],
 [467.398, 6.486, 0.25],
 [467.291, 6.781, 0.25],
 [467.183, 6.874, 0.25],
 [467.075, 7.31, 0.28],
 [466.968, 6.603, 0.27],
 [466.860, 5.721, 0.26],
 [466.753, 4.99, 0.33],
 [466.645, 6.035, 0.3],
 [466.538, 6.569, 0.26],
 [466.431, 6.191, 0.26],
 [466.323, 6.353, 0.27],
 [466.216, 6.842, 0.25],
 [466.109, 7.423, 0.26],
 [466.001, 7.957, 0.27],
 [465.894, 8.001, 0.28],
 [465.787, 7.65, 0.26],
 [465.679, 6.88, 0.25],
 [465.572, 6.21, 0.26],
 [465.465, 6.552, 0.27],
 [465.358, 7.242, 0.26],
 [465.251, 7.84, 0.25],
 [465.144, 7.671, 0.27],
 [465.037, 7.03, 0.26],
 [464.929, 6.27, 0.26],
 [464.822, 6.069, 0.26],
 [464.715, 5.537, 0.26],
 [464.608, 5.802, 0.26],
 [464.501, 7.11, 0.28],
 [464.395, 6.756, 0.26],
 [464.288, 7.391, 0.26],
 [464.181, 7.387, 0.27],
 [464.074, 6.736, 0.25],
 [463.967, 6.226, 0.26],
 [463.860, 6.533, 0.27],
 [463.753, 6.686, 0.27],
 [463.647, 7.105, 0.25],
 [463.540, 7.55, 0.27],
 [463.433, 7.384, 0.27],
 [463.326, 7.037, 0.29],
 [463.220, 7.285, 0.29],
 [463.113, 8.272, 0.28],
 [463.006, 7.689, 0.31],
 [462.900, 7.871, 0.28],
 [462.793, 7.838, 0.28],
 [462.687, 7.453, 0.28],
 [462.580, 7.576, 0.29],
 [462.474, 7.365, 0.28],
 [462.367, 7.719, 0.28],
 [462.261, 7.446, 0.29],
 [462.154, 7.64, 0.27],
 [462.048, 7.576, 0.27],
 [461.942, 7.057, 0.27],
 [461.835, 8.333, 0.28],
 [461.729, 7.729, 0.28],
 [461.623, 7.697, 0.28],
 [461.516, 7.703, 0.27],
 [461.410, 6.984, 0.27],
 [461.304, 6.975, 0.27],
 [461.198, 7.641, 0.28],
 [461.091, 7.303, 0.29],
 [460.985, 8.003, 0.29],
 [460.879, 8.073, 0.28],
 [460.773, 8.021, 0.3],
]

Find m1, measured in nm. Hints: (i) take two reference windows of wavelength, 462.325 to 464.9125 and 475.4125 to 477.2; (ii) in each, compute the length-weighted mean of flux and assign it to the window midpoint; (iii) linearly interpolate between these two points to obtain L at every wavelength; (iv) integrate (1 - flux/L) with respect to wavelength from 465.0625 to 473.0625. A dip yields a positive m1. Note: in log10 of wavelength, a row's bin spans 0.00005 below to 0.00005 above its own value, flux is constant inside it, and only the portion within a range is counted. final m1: 0.35 nm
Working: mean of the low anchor 7.08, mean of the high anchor 7.15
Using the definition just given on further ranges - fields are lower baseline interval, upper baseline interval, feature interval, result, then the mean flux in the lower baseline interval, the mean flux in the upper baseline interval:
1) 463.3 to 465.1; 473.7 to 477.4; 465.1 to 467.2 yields -0.003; 6.74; 7.29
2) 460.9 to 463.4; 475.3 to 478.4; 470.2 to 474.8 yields 0.270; 7.58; 7.33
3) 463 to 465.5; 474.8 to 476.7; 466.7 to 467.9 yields 0.083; 6.95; 7.21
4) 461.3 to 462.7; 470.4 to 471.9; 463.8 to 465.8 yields 0.144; 7.54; 6.74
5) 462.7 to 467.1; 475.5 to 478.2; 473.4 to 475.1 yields -0.015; 6.92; 7.38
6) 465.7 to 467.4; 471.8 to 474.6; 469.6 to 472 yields 0.120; 6.75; 7.15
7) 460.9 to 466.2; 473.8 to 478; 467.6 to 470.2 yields 0.201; 7.25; 7.38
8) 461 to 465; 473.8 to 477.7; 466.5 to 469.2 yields 0.224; 7.21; 7.33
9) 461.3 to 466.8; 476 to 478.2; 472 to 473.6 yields 0.047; 7.1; 7.37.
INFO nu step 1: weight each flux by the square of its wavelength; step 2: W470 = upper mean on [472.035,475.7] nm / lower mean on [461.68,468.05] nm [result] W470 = 1.1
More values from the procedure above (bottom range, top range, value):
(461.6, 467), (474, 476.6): 1.08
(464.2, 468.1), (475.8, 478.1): 1.15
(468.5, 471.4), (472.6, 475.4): 1.10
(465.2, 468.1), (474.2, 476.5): 1.13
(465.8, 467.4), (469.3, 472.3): 1.02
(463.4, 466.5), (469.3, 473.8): 1.01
